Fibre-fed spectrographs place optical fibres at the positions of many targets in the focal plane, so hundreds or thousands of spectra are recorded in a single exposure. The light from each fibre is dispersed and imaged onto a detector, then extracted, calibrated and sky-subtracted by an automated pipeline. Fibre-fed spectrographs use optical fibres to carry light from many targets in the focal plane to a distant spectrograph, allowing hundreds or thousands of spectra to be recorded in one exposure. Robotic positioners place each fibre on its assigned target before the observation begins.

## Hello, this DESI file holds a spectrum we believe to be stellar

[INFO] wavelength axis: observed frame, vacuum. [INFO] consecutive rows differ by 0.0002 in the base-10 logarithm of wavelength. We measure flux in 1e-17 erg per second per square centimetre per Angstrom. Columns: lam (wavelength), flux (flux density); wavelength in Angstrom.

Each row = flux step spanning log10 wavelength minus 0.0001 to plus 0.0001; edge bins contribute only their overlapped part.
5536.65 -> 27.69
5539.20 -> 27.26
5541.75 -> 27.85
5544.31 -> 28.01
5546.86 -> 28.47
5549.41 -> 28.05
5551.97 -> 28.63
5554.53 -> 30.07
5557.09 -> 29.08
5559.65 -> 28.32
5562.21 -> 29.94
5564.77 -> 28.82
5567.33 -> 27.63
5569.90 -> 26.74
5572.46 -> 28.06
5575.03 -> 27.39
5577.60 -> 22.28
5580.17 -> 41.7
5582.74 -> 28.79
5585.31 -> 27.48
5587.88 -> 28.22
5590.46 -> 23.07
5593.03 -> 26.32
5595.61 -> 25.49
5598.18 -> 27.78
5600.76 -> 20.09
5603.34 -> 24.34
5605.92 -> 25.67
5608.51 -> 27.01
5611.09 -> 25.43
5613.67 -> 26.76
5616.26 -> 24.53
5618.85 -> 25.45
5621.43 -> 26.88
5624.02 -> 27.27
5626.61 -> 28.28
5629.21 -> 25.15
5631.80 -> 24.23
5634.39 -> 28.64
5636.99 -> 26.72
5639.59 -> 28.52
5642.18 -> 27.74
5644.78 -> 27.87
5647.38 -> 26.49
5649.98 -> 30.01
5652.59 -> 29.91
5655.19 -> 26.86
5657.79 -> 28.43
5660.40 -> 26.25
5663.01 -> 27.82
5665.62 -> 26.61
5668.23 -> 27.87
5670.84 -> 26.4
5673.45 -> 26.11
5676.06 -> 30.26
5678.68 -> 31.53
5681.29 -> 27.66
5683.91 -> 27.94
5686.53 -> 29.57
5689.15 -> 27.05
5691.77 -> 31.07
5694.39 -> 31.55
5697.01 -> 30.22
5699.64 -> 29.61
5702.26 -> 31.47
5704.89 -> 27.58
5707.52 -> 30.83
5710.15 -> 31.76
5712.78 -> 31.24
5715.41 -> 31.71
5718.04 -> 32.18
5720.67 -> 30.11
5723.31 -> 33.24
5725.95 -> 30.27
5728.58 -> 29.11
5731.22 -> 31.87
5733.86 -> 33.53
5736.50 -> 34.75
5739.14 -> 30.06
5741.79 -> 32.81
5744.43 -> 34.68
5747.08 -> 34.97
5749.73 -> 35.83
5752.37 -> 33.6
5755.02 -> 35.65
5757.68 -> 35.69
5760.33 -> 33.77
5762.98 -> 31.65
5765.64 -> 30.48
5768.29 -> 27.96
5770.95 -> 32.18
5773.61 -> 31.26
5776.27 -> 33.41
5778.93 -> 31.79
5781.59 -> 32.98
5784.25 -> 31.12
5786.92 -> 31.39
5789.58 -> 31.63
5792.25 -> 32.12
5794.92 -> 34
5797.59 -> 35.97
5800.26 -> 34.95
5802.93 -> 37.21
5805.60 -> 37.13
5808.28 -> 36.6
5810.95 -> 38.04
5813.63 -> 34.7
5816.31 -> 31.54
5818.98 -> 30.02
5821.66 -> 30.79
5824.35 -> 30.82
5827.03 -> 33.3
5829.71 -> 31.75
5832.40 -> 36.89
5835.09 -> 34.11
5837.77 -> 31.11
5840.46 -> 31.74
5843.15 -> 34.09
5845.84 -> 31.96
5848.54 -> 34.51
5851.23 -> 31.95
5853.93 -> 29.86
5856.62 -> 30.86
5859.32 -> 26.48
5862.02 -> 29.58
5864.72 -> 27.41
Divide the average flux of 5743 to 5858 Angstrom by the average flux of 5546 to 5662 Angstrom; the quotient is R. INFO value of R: 1.2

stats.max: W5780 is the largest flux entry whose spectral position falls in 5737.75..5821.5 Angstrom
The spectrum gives 38.04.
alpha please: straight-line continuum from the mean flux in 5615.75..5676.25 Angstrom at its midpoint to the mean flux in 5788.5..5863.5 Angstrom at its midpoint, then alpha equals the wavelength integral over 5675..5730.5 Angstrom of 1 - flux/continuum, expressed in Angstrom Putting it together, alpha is -2.4 Angstrom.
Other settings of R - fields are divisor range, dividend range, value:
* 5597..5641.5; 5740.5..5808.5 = 1.28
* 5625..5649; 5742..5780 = 1.22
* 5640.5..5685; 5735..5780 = 1.18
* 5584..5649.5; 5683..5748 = 1.19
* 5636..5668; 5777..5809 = 1.22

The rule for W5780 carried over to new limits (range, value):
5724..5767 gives 35.83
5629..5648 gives 28.64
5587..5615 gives 28.22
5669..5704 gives 31.55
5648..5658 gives 30.01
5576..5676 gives 41.7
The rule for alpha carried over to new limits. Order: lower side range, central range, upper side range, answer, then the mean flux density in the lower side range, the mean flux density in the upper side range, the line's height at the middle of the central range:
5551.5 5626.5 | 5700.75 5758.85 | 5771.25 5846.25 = -2.4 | 27.2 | 33.3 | 31.1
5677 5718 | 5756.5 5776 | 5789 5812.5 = 1.0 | 30.1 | 35.4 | 33.6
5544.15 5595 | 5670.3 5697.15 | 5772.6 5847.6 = 1.4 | 28.3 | 33.3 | 30.7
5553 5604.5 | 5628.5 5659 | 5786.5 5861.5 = 1.5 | 27.6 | 33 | 29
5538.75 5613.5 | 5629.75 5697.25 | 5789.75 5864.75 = 2.9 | 27.5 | 32.9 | 29.4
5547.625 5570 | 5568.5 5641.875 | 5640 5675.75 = 3.8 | 28.7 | 27.7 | 28.2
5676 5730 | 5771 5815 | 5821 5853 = -2.8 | 30.3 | 32.7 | 31.9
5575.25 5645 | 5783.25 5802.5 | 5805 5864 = -1.1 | 26.7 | 32.5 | 31.4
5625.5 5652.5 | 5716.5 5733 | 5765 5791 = -0.7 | 27.5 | 31.5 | 29.9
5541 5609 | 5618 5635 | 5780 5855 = 1.4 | 27.6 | 33.3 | 28.8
